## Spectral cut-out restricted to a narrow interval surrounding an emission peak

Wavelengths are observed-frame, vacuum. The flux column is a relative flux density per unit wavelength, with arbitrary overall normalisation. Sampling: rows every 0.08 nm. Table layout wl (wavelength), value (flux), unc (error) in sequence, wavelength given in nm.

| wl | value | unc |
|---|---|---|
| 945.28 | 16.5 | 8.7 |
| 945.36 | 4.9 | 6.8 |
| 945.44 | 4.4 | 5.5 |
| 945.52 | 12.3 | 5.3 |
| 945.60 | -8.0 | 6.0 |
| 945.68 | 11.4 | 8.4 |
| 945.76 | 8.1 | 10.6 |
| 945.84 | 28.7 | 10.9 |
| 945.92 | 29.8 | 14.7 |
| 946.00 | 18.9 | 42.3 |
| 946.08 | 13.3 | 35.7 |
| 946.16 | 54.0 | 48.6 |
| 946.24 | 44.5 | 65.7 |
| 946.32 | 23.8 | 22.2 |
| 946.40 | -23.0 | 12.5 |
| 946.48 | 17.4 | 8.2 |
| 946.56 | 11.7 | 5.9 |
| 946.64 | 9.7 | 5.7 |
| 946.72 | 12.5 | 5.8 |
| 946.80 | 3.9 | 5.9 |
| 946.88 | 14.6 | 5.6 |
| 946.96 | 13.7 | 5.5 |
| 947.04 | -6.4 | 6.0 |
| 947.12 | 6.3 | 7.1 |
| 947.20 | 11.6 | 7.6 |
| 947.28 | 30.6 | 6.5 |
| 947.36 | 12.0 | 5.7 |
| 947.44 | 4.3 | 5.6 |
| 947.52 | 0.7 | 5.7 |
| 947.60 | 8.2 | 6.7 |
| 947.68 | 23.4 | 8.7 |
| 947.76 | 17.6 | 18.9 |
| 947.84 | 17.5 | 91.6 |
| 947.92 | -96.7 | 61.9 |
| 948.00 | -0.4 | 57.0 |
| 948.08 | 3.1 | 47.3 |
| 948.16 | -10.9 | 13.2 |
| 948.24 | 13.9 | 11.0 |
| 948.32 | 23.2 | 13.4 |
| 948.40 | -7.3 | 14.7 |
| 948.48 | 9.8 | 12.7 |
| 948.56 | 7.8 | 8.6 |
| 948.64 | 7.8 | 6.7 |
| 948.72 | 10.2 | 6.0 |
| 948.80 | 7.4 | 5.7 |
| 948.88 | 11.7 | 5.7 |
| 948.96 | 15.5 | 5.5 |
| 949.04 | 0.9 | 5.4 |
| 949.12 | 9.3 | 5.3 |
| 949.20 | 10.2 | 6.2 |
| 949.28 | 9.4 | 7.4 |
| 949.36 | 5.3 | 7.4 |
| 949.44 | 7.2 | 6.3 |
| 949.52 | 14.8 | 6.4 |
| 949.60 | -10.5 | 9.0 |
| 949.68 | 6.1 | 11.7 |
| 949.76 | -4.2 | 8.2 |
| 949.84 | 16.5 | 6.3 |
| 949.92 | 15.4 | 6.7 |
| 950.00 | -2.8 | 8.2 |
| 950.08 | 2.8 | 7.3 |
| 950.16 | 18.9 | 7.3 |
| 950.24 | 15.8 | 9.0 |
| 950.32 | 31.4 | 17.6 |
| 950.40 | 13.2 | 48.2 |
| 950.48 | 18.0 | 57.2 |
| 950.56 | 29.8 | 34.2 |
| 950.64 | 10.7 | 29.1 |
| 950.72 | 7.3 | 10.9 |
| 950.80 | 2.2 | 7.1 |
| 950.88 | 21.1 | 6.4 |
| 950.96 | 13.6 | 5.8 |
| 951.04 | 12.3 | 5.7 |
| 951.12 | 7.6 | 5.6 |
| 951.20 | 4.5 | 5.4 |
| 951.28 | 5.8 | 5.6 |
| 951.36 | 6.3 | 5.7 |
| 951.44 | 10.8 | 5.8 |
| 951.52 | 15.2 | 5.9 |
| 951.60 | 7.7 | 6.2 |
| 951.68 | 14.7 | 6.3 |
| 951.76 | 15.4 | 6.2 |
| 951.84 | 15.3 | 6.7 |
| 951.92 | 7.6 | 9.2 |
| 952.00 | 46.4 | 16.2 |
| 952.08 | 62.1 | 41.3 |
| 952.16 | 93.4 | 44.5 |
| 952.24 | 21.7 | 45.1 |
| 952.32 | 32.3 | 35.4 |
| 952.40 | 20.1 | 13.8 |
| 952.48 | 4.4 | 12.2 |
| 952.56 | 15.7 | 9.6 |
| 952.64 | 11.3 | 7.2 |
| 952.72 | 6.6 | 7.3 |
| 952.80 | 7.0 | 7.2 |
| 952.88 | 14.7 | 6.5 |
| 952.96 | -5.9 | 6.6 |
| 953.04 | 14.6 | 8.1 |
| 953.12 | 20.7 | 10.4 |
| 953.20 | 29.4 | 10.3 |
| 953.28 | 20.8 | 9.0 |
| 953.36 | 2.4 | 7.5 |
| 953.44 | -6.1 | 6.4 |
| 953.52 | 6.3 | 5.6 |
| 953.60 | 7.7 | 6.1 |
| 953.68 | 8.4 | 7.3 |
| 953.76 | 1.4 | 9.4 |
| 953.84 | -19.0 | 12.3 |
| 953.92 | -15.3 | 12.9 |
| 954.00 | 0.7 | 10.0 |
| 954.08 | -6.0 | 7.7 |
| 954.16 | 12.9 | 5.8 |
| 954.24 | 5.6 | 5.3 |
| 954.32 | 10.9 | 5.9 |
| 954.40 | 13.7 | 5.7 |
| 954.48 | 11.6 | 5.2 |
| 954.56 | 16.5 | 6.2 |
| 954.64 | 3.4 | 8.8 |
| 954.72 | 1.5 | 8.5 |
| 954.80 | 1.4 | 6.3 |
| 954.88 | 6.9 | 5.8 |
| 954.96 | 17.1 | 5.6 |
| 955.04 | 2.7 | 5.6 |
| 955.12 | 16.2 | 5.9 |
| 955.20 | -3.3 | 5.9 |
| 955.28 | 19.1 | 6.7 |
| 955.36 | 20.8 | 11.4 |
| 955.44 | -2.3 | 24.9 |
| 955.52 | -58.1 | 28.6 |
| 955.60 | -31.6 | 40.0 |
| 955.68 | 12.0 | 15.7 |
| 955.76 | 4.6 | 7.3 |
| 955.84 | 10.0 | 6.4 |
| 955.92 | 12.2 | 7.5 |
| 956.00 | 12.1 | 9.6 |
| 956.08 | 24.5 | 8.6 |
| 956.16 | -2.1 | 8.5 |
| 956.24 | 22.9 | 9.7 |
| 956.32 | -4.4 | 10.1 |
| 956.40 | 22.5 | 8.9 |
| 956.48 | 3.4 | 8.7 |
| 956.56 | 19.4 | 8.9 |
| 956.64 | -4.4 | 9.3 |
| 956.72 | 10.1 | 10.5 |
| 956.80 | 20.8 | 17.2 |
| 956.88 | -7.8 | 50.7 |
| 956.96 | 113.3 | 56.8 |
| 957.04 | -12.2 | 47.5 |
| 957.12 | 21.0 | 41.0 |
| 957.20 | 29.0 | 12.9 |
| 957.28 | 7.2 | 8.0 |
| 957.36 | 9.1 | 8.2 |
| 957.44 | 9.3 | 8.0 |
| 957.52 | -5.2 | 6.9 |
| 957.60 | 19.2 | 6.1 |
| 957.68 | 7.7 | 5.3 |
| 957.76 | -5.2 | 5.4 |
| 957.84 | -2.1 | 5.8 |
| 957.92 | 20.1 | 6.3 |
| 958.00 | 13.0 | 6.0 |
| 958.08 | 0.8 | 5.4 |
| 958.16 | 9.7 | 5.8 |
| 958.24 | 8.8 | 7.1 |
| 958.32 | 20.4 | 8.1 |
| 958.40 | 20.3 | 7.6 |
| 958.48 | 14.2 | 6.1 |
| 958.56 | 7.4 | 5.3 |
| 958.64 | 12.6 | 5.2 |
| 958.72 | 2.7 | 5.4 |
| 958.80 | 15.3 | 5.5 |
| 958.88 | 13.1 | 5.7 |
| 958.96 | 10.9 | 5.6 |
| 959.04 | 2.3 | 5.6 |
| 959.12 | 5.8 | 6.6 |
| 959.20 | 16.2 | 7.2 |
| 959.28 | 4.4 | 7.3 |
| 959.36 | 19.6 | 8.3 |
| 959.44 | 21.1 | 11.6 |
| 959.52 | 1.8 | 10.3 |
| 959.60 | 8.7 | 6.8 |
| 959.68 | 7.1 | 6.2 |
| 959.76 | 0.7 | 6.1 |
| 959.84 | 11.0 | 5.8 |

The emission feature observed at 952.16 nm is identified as H-beta 4861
